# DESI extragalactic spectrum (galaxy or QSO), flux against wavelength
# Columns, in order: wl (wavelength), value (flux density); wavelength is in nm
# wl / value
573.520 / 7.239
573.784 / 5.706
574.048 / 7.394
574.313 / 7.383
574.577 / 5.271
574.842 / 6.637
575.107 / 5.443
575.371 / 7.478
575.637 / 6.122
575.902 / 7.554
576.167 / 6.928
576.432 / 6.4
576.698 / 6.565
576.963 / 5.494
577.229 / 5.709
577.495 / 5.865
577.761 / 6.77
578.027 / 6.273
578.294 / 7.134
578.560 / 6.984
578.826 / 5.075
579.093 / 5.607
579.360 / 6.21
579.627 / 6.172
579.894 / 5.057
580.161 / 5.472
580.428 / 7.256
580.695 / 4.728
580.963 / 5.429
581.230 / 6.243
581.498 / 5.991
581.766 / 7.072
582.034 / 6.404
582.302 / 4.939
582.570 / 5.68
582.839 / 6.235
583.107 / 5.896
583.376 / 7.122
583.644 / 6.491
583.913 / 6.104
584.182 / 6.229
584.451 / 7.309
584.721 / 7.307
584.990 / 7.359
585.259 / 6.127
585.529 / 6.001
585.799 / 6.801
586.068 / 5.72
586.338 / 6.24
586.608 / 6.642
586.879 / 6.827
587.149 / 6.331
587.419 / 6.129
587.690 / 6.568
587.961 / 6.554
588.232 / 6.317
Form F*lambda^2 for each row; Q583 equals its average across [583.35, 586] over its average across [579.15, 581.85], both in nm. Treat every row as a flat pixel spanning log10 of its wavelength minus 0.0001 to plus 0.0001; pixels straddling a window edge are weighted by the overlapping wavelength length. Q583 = 1.14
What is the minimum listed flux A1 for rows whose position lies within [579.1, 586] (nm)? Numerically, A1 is 4.728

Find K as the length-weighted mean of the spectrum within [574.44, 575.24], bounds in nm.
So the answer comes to 5.8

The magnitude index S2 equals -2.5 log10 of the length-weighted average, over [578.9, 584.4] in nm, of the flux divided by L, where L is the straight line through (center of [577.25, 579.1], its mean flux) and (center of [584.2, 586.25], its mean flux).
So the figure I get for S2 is 0.07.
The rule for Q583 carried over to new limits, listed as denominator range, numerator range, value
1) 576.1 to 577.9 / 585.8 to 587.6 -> 1.06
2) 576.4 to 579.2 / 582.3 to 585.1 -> 1.07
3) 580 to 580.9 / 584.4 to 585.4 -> 1.23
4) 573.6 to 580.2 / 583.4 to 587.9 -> 1.07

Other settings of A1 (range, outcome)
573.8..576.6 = 5.271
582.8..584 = 5.896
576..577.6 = 5.494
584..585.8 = 6.001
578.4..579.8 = 5.075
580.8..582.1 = 5.429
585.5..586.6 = 5.72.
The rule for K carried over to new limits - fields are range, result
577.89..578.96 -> 6.37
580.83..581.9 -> 6.19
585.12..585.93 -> 6.31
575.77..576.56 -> 6.97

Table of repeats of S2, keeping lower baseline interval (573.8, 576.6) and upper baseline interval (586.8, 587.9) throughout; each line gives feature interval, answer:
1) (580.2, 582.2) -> 0.07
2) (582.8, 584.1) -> 0.02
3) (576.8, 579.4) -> 0.08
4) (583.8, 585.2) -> -0.06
